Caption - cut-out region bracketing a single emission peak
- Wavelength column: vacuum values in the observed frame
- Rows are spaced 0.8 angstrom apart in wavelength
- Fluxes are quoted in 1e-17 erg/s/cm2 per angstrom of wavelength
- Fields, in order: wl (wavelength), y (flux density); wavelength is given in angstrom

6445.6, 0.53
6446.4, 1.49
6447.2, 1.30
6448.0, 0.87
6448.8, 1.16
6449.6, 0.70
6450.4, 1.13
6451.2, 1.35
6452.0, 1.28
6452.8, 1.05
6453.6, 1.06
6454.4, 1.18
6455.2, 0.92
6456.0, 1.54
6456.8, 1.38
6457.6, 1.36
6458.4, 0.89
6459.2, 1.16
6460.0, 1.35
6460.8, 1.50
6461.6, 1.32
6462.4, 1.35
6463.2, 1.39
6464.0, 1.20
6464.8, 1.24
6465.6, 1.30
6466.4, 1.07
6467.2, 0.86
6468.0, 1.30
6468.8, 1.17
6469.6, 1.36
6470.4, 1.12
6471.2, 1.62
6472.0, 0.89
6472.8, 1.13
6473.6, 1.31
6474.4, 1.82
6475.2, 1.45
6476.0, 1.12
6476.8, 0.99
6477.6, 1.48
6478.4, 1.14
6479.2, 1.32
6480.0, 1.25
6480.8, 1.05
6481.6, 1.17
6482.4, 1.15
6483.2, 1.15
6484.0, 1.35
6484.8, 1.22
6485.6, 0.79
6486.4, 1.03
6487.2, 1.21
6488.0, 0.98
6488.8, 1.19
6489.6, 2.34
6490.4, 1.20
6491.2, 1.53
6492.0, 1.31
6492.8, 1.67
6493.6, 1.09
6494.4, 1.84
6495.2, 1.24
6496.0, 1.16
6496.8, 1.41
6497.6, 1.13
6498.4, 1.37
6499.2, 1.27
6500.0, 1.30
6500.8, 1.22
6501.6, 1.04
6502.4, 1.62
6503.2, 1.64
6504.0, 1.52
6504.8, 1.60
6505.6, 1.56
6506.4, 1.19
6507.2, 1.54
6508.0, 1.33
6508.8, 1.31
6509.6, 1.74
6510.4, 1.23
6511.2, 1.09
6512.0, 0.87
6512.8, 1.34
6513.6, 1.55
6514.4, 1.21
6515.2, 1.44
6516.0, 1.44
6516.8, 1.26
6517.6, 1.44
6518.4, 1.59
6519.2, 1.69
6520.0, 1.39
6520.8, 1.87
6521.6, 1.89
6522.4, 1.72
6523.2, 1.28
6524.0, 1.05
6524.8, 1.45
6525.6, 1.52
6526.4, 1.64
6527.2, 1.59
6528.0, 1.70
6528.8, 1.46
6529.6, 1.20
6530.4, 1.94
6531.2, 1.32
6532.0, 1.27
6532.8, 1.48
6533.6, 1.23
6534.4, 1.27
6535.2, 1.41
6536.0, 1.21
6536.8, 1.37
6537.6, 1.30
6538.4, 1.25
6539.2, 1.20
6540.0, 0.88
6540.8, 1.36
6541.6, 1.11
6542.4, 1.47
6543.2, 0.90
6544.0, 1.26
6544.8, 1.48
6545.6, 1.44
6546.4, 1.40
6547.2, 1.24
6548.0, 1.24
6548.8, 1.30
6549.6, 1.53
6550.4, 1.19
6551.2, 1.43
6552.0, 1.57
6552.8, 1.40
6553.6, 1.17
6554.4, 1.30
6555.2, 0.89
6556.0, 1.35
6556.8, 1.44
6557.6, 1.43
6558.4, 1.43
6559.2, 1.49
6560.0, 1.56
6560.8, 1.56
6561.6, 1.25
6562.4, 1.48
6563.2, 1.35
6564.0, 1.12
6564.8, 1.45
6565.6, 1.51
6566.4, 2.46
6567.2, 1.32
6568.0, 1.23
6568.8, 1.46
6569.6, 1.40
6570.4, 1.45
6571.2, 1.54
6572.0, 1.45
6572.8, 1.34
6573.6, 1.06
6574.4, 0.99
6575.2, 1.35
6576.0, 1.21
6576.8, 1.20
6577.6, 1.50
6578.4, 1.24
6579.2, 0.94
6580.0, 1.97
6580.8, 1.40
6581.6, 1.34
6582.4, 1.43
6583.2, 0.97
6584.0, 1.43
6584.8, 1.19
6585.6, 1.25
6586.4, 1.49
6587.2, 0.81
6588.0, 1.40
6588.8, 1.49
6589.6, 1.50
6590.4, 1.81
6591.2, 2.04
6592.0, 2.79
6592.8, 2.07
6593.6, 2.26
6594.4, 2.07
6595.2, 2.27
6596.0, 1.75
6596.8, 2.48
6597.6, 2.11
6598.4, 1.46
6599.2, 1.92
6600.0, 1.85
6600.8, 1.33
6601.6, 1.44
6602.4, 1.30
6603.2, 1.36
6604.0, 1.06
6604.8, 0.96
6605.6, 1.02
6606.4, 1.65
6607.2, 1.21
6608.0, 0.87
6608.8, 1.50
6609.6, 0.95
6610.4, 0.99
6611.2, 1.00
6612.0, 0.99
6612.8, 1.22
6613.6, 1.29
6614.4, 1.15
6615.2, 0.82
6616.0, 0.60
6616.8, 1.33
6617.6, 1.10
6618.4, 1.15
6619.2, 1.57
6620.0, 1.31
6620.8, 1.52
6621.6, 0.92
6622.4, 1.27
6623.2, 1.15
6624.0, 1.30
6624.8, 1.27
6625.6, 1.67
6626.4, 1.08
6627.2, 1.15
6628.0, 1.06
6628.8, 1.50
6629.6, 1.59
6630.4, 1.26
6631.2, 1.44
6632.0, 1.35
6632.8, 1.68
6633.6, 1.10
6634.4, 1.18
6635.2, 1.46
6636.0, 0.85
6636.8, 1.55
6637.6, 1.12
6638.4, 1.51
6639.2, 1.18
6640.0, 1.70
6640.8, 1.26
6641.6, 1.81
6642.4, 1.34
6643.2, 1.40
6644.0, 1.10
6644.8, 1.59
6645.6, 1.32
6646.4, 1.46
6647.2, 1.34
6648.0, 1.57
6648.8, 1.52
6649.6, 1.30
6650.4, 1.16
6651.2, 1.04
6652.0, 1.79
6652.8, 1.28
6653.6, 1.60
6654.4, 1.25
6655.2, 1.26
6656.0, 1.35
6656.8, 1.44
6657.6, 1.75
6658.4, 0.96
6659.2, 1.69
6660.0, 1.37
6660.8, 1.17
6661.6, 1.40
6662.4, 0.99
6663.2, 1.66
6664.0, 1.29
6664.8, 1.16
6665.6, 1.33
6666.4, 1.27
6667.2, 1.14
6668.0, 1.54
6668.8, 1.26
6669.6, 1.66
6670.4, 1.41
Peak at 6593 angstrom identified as H-beta 4861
